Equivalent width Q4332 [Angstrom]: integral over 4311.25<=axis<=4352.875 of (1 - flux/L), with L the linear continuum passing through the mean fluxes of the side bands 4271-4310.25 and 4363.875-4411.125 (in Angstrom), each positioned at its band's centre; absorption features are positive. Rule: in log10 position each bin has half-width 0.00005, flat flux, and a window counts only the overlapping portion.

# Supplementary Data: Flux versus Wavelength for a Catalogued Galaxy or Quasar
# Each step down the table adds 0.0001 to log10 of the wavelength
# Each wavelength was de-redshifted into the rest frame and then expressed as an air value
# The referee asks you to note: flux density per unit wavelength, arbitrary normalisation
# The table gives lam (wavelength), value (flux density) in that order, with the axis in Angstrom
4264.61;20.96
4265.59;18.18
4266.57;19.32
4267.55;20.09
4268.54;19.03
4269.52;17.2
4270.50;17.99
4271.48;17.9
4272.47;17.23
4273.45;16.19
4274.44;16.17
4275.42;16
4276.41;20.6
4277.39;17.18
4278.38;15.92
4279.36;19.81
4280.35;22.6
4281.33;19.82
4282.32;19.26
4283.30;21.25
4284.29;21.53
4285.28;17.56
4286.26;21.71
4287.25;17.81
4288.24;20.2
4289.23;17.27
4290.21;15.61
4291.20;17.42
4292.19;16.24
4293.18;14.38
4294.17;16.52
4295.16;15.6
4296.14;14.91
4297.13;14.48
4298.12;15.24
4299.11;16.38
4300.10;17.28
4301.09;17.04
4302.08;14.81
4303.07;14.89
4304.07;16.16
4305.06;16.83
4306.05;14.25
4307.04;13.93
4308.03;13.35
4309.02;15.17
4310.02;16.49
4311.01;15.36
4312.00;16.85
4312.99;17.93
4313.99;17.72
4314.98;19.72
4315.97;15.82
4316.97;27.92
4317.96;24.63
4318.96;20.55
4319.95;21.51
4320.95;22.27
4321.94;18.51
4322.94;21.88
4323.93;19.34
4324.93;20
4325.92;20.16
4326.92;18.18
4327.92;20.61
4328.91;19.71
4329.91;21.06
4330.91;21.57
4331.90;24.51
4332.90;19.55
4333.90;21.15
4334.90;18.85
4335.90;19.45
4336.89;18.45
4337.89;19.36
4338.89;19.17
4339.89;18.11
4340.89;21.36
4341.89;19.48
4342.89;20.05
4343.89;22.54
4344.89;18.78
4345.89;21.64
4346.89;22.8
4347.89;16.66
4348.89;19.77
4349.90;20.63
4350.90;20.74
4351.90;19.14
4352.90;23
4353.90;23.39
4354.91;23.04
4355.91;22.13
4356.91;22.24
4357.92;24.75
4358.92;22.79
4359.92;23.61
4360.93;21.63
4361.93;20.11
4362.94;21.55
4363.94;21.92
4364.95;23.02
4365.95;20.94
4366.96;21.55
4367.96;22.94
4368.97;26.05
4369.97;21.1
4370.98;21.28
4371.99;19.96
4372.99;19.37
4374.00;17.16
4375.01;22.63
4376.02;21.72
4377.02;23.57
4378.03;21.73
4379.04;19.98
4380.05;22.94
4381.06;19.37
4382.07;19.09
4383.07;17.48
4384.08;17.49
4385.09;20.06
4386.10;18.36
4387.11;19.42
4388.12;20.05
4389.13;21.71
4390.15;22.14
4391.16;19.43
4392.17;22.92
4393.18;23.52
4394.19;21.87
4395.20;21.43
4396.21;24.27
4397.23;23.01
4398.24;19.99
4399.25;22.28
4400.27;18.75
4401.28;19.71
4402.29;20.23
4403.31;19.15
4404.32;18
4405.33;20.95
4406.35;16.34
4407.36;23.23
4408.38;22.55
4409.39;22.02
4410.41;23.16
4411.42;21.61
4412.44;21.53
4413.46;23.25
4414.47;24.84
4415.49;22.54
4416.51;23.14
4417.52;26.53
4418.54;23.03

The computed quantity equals -3.3 Angstrom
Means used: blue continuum 17.1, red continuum 21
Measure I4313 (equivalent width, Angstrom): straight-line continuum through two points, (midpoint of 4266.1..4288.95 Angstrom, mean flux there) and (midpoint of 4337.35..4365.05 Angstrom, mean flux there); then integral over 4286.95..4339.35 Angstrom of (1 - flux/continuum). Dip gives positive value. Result 4.6 Angstrom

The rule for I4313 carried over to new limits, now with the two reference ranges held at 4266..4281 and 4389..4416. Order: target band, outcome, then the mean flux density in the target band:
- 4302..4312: 2.02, 15.2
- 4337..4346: 0.02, 19.9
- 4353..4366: -1.31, 22.5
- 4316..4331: -1.17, 21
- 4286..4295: 0.66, 17.3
